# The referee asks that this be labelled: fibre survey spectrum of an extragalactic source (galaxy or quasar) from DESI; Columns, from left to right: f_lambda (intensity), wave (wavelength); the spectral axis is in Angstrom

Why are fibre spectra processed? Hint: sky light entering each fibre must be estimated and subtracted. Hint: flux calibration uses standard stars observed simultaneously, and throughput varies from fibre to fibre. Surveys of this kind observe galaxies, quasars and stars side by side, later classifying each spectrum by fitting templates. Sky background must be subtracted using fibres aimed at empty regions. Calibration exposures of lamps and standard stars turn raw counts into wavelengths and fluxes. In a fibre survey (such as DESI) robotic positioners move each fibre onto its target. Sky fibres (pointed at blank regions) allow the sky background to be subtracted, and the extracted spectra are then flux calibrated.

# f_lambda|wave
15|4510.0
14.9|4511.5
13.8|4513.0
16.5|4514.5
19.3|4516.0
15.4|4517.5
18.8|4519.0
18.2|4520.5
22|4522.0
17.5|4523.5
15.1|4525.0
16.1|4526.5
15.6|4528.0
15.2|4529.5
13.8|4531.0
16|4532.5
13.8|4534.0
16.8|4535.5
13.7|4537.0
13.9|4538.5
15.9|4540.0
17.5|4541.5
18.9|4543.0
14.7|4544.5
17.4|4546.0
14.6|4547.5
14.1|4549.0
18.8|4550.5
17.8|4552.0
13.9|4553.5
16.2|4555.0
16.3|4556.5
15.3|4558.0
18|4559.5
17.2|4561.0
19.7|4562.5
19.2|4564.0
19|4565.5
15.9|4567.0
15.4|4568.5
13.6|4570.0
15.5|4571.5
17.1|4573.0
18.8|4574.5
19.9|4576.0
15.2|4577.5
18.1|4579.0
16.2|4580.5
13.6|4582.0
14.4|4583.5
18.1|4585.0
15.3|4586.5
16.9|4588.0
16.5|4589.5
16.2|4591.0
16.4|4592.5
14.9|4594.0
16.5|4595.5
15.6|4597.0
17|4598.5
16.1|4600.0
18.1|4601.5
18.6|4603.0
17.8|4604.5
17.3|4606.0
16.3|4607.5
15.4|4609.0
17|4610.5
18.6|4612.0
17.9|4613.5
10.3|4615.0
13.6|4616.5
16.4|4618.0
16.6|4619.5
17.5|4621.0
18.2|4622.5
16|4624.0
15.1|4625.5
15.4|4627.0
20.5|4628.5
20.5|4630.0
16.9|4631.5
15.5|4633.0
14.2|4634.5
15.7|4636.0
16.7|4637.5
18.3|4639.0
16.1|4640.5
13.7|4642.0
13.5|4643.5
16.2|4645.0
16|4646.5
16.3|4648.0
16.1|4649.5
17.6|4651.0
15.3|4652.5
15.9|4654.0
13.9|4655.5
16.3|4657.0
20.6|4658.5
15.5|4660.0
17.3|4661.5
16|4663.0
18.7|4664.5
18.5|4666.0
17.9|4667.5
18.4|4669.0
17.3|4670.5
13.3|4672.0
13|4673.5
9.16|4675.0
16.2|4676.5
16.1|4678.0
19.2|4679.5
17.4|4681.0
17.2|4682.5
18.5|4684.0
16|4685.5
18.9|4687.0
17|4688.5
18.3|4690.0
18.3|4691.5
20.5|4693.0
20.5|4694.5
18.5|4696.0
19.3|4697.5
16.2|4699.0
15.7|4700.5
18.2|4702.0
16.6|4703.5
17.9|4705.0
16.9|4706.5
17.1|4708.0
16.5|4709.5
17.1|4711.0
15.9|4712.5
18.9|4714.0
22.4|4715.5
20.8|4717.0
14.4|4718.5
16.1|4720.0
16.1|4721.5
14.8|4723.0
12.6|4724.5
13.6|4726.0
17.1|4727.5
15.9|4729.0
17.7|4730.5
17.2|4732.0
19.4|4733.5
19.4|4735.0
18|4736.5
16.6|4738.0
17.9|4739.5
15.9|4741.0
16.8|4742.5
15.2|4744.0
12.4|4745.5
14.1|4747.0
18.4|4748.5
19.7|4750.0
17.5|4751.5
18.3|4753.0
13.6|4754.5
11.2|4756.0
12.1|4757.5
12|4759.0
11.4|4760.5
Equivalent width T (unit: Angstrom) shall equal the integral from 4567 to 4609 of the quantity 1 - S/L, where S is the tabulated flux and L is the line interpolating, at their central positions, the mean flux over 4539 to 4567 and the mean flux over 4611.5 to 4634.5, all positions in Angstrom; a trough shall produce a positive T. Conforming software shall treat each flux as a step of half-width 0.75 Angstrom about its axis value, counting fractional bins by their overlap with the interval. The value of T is 0.5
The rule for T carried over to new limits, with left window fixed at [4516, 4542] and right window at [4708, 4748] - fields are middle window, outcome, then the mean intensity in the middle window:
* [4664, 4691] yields -0.25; 16.7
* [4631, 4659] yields 0.86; 16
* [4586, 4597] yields 0.21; 16.1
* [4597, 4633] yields -0.73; 16.8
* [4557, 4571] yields -0.56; 17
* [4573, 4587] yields -0.26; 16.7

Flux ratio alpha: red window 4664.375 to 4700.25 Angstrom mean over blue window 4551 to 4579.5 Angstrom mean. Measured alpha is 1.02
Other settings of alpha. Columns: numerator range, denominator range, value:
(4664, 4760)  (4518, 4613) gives 1.01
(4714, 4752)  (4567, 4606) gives 1.02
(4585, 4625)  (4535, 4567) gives 0.99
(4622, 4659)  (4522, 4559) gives 1.03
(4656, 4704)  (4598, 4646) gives 1.04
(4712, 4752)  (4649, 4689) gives 1.02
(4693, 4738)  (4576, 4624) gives 1.06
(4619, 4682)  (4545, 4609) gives 0.99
